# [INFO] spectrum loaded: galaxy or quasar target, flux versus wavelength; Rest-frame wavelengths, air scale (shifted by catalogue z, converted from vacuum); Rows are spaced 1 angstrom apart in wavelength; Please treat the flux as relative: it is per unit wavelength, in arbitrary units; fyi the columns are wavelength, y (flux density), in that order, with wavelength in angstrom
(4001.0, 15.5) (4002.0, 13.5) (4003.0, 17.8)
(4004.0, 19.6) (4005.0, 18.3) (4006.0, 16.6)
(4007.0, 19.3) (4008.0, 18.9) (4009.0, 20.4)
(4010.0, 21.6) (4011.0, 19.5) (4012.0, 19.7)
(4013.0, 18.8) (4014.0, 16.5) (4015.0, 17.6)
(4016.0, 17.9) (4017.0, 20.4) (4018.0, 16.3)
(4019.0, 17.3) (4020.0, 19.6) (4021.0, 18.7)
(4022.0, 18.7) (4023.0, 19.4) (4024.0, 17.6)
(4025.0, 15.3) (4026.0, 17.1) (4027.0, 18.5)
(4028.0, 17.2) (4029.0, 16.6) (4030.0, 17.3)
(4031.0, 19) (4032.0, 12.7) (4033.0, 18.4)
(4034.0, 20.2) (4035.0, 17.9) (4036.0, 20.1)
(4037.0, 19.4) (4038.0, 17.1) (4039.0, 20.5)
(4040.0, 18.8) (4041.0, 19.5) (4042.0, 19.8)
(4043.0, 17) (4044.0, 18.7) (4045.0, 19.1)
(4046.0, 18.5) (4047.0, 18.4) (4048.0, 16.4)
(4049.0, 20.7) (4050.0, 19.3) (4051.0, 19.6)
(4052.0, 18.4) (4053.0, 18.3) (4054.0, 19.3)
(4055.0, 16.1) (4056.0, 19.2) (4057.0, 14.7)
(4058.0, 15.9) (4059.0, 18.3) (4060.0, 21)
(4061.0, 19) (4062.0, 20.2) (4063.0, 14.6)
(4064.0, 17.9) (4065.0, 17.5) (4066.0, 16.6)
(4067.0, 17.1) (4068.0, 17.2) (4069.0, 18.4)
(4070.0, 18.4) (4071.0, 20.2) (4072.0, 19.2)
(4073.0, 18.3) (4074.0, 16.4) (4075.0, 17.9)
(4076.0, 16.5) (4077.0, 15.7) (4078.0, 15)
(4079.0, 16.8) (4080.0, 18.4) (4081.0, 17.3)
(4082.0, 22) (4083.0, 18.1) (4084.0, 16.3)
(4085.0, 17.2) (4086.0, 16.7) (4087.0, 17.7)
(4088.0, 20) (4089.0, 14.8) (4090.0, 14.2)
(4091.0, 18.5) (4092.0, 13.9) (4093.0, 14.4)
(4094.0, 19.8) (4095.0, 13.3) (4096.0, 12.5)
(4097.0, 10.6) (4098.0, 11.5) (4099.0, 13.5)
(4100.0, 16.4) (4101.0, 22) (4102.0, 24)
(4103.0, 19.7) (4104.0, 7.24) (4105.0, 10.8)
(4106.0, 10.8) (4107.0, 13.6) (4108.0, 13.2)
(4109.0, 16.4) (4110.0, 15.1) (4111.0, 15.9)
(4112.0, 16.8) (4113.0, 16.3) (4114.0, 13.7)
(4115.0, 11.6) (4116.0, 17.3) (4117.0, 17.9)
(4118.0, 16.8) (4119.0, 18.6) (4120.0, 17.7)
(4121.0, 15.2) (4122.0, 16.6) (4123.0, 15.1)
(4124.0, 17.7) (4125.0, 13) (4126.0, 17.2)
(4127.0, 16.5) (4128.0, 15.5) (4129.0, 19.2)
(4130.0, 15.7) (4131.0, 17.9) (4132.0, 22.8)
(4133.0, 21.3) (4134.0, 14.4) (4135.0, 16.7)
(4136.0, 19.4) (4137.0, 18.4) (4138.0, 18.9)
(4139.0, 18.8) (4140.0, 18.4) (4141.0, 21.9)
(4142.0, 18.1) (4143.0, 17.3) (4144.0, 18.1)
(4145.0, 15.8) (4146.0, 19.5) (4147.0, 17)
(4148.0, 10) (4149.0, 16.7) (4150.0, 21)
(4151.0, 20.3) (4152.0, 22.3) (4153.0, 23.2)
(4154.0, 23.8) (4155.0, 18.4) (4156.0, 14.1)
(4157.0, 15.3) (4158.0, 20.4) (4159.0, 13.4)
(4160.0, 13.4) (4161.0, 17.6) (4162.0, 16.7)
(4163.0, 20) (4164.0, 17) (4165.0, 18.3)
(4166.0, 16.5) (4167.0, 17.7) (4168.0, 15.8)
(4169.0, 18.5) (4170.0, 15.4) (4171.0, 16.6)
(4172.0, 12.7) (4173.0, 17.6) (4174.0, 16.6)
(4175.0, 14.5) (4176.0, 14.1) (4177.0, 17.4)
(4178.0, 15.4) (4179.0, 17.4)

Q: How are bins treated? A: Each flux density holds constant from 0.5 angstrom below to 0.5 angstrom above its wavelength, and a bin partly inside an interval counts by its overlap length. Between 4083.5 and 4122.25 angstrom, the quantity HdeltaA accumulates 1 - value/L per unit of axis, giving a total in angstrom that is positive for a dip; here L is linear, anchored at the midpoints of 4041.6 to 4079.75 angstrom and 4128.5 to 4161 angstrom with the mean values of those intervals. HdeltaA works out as 5.3 angstrom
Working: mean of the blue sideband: 17.9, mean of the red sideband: 18.2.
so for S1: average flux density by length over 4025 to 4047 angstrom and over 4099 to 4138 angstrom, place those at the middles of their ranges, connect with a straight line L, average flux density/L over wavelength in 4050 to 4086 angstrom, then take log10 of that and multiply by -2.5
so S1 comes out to -0.02 mag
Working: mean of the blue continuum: 18.2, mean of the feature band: 17.8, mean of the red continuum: 16.4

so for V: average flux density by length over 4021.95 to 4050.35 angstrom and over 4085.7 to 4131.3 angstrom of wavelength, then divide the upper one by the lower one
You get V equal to 0.9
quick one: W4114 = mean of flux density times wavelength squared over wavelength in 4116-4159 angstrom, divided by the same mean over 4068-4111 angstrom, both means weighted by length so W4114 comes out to 1.1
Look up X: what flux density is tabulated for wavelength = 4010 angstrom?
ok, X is 21.6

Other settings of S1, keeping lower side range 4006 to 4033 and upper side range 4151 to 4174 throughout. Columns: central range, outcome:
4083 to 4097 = 0.12 mag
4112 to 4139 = 0.04 mag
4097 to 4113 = 0.18 mag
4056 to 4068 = 0.02 mag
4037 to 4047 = -0.04 mag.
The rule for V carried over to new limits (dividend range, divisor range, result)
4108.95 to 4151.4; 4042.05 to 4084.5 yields 0.96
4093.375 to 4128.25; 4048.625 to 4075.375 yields 0.85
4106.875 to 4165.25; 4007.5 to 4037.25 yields 0.95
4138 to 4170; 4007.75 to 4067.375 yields 0.98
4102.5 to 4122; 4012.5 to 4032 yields 0.85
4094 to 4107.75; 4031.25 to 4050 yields 0.78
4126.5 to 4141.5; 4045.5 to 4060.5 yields 1.01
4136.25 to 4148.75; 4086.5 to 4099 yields 1.18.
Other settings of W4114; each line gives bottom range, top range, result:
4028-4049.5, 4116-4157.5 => 1.02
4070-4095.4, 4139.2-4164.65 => 1.08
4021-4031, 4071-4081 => 1.00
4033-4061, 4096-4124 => 0.85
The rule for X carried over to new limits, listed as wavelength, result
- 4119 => 18.6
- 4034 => 20.2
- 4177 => 17.4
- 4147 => 17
